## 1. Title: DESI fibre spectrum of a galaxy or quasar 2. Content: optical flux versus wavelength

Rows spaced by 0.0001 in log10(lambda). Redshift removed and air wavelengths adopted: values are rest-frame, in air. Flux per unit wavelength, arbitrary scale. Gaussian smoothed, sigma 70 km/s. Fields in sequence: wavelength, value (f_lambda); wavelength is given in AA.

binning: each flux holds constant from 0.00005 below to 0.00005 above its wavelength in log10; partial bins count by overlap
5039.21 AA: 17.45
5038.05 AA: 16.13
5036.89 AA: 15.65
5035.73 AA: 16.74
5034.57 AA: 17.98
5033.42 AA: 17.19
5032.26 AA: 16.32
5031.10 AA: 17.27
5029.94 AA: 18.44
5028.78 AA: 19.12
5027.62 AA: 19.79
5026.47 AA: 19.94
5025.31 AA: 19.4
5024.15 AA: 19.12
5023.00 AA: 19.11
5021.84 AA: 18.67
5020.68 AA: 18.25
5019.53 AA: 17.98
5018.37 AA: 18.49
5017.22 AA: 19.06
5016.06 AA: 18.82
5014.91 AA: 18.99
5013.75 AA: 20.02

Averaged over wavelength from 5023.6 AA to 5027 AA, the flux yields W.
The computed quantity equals 19.5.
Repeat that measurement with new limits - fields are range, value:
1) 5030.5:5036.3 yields 17.1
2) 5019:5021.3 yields 18.1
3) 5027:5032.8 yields 18.2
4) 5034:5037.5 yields 16.8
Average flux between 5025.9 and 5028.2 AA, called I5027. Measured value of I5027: 19.9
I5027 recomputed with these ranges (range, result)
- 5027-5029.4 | 19.5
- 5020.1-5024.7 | 18.8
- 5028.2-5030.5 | 18.8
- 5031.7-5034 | 16.8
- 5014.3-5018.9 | 18.9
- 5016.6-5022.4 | 18.5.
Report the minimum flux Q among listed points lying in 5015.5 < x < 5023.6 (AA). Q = 17.98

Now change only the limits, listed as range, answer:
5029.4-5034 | 16.32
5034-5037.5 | 15.65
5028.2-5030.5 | 18.44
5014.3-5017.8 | 18.82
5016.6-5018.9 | 18.49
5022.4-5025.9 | 19.11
